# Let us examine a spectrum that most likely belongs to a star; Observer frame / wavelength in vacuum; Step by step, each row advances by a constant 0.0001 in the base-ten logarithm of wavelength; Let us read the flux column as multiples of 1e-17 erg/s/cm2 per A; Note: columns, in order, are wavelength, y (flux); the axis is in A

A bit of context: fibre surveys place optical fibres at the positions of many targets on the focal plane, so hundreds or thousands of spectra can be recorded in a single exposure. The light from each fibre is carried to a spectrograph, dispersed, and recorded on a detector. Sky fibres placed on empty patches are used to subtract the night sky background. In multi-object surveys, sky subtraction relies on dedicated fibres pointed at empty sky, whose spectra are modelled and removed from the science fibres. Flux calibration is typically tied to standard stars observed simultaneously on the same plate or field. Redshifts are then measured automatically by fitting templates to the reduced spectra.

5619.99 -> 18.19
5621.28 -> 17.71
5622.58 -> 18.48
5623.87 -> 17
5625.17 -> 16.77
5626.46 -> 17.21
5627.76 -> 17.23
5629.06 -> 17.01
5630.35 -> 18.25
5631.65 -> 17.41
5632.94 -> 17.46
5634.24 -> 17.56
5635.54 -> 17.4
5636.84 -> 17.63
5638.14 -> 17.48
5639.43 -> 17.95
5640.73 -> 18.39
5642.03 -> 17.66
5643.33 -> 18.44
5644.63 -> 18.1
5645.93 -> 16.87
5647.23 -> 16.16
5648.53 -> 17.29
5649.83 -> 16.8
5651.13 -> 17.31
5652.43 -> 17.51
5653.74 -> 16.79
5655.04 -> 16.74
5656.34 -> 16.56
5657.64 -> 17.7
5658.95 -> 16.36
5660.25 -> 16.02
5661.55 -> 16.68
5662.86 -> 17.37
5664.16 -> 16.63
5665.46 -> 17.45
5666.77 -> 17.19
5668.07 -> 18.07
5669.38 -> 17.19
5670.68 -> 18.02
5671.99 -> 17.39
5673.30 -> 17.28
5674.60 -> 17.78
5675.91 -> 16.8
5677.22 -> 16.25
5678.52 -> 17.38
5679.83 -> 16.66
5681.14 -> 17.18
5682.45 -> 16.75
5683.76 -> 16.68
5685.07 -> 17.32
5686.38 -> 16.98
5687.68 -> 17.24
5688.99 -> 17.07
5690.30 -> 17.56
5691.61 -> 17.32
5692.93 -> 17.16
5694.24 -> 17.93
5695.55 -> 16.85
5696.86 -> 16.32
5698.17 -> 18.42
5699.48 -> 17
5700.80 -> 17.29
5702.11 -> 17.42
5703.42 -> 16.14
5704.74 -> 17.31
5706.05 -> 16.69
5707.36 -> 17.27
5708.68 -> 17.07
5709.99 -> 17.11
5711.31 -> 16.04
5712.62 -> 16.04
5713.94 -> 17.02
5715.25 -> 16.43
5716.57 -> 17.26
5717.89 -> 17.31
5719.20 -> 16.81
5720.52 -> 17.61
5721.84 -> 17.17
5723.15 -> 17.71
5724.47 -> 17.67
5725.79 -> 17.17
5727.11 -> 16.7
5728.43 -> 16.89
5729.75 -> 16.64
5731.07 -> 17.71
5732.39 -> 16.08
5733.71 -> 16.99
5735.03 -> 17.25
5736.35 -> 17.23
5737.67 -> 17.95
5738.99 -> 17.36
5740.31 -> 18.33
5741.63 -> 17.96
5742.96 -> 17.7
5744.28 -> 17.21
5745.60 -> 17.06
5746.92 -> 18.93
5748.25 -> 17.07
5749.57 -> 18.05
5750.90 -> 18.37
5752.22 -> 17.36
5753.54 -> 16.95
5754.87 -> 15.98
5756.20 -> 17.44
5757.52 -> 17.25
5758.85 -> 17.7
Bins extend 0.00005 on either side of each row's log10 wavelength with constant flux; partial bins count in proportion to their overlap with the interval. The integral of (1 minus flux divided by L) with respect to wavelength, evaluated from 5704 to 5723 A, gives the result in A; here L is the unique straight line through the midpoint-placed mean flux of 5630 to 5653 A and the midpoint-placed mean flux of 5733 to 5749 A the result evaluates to 0.7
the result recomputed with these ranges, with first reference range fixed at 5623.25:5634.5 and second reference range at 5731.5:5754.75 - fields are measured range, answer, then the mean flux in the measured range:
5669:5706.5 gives 0.54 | 17.2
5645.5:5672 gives 0.48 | 17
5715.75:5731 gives 0.24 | 17.2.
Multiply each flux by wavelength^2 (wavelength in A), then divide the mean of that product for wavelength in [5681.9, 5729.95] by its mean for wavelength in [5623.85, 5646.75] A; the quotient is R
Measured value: 1.00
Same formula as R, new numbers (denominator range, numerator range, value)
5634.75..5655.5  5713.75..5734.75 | 1.01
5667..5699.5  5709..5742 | 1.01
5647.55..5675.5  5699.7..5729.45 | 1.01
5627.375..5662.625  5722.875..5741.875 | 1.03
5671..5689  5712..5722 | 1.01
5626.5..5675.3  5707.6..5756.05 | 1.02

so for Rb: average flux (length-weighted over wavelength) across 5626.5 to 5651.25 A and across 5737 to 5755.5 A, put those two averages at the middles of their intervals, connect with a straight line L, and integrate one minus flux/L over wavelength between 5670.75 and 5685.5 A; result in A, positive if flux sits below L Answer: 0.4 A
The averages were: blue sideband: 17.5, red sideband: 17.6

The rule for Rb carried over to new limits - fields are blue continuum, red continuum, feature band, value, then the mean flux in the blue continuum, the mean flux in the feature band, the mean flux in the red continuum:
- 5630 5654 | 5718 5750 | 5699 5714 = 0.5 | 17.5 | 16.9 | 17.4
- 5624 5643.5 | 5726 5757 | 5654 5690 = 0.9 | 17.6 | 17.1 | 17.4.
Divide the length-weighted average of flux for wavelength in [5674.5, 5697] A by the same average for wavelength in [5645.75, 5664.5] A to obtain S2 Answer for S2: 1.01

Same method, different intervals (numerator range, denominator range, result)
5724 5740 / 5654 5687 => 1.01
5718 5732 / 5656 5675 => 1.00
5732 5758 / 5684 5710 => 1.02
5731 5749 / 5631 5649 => 1.00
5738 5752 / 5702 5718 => 1.06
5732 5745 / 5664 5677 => 1.00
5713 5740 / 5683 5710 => 1.00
